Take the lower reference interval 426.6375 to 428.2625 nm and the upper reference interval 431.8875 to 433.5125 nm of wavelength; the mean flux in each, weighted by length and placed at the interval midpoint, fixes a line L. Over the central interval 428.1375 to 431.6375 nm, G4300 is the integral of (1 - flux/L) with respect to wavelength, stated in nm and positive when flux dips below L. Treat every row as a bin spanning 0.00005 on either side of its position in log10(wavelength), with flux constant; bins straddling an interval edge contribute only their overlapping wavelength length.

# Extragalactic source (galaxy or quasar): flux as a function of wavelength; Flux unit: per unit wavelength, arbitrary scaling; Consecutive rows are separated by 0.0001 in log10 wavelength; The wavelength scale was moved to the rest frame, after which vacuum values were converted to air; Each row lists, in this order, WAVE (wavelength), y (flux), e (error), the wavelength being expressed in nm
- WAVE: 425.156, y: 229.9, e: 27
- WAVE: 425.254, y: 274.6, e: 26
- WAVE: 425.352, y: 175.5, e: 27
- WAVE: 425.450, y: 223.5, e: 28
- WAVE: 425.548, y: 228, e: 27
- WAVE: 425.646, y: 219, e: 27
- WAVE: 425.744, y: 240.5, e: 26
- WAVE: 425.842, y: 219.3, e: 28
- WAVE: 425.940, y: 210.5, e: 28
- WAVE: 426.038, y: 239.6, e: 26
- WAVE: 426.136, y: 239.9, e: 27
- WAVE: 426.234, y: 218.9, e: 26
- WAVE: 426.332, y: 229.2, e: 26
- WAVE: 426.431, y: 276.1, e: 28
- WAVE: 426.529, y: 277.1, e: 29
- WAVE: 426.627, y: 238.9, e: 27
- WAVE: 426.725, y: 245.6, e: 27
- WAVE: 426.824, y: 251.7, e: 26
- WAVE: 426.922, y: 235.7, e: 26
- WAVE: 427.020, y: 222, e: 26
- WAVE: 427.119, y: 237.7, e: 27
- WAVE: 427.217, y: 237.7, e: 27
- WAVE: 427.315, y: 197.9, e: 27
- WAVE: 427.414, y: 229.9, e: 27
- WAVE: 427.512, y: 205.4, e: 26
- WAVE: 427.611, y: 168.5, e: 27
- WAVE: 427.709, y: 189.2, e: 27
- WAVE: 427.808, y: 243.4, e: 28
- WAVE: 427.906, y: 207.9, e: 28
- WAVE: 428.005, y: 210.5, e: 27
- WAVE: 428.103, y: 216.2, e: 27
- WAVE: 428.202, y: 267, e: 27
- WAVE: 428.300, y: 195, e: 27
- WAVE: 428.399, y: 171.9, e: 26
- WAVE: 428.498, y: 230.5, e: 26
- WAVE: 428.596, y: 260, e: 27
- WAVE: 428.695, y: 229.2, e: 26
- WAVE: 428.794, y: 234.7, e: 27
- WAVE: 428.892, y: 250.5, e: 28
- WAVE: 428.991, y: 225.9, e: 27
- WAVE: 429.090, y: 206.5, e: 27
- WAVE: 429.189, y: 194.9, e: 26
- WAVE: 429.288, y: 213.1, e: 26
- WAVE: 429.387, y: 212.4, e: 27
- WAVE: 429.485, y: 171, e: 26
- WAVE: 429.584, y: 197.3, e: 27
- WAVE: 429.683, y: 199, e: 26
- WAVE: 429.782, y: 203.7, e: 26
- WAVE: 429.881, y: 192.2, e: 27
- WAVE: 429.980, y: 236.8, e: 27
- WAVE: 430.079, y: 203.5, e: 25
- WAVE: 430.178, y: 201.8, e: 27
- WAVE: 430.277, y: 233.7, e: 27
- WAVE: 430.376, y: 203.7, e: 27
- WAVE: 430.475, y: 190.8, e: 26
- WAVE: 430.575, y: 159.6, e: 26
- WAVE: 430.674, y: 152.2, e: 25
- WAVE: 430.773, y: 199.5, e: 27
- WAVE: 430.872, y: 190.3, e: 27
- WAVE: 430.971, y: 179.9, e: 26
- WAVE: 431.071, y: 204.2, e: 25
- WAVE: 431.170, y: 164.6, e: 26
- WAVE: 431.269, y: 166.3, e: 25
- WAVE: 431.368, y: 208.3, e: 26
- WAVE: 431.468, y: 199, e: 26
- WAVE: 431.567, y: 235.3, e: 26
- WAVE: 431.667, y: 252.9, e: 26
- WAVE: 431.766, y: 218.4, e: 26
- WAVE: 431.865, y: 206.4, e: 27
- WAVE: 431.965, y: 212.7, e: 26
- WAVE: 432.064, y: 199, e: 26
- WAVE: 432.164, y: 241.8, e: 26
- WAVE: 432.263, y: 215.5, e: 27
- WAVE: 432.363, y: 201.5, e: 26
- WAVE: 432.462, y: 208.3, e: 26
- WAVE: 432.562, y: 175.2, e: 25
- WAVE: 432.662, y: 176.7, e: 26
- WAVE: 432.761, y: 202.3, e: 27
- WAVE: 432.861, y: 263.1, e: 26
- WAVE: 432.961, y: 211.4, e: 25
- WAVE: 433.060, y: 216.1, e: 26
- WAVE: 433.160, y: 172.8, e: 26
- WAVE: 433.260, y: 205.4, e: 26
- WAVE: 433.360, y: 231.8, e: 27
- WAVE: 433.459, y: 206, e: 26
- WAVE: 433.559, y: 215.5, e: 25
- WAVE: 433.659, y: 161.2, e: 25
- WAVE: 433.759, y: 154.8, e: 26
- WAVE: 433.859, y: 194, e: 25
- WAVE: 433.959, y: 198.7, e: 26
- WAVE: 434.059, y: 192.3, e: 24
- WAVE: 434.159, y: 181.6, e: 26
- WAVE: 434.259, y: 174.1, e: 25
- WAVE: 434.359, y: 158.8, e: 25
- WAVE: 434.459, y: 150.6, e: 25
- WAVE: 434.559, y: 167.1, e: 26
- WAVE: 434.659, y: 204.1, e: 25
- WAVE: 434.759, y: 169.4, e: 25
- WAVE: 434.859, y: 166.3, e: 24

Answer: 0.18 nm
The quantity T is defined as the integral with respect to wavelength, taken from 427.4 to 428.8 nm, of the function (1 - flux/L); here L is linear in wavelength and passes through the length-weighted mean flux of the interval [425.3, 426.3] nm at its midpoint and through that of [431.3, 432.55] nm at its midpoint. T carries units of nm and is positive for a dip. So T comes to 0.02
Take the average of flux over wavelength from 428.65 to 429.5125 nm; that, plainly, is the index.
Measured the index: 217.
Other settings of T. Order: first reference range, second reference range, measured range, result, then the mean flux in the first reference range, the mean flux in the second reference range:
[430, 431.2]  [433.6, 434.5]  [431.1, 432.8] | -0.183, 192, 175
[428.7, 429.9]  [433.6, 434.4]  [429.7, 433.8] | -0.200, 210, 177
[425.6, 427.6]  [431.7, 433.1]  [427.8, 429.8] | 0.076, 232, 211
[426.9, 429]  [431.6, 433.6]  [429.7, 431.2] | 0.147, 221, 212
